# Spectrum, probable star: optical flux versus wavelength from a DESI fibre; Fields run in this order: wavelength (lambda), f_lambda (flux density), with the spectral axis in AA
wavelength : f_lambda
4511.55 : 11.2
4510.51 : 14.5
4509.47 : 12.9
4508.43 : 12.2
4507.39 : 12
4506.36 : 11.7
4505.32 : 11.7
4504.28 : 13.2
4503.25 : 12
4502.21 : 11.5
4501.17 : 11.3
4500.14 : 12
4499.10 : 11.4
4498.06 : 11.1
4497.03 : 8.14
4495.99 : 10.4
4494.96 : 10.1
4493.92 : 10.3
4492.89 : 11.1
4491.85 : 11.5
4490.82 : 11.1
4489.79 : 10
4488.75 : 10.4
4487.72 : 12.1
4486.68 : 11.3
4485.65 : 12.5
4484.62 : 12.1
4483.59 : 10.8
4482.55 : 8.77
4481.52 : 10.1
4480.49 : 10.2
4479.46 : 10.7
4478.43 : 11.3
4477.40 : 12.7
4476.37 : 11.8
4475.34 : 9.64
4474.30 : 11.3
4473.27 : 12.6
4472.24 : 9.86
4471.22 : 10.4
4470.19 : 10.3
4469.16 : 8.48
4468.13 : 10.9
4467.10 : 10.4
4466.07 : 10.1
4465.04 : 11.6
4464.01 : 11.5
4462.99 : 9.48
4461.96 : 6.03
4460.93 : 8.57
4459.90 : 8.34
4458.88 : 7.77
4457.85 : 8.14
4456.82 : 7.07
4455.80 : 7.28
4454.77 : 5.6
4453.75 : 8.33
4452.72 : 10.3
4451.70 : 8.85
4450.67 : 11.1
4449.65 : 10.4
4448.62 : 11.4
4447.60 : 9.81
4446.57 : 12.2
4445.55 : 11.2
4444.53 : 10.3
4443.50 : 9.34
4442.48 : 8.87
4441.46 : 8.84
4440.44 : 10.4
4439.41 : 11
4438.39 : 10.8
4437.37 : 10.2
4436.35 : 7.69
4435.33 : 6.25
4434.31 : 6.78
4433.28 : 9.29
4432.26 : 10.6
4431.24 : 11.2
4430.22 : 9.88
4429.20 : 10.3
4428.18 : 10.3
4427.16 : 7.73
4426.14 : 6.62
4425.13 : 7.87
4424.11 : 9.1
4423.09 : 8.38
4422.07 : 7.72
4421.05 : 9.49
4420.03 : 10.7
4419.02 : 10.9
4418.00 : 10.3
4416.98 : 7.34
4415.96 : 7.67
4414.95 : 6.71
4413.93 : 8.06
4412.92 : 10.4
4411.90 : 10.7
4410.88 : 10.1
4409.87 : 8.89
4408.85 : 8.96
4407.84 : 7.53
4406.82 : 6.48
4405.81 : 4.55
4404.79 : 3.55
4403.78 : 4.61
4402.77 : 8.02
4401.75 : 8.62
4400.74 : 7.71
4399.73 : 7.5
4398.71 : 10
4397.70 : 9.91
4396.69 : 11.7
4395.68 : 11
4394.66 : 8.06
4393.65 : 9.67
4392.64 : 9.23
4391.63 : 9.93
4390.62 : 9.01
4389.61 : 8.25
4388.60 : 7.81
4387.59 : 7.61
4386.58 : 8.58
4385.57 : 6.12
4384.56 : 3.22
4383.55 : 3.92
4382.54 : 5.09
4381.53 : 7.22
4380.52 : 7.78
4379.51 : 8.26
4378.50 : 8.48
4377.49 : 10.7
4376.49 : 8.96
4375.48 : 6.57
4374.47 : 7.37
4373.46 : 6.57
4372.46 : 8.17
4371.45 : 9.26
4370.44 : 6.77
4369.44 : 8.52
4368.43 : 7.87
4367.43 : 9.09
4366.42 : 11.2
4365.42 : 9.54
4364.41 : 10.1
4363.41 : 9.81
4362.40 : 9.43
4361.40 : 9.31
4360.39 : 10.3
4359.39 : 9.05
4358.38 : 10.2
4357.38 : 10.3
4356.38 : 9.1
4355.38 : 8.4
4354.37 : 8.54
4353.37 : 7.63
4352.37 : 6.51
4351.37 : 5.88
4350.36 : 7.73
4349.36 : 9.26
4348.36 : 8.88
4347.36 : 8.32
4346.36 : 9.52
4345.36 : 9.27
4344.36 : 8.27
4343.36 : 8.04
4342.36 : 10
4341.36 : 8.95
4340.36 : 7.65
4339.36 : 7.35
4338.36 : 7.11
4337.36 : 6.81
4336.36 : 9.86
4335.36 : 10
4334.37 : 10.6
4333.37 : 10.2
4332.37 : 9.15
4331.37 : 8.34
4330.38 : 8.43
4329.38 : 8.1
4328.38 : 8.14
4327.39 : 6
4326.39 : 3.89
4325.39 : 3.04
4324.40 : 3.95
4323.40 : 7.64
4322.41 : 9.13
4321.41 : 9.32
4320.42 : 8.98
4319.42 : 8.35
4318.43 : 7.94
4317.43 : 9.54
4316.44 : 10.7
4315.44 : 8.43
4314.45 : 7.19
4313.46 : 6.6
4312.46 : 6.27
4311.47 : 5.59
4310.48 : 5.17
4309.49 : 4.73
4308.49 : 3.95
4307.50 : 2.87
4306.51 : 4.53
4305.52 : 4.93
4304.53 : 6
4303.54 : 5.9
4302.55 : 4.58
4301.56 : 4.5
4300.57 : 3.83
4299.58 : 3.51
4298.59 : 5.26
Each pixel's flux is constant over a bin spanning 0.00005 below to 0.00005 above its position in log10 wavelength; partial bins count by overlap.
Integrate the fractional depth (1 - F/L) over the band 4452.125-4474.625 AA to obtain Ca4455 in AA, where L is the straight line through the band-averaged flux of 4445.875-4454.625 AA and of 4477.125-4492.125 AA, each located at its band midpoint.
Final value 2.6 AA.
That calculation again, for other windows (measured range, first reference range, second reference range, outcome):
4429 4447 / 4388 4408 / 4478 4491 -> -0.56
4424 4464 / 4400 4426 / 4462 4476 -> 0.89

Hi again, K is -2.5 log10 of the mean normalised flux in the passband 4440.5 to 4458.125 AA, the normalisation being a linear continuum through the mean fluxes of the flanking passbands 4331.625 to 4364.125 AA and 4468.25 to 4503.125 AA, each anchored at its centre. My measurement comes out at 0.10 mag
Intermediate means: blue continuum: 8.8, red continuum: 10.8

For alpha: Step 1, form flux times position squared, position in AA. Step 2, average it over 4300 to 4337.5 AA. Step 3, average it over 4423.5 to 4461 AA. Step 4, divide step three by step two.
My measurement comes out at 1.40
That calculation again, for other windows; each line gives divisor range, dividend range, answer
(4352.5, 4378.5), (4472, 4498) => 1.29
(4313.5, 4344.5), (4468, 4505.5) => 1.46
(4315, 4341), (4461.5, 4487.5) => 1.41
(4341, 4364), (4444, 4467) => 1.11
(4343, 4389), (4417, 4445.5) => 1.16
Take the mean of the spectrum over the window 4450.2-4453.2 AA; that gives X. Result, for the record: 10.1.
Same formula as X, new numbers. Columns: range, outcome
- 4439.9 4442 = 9.61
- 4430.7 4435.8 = 8.84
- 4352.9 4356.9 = 8.44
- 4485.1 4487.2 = 11.9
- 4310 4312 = 5.41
